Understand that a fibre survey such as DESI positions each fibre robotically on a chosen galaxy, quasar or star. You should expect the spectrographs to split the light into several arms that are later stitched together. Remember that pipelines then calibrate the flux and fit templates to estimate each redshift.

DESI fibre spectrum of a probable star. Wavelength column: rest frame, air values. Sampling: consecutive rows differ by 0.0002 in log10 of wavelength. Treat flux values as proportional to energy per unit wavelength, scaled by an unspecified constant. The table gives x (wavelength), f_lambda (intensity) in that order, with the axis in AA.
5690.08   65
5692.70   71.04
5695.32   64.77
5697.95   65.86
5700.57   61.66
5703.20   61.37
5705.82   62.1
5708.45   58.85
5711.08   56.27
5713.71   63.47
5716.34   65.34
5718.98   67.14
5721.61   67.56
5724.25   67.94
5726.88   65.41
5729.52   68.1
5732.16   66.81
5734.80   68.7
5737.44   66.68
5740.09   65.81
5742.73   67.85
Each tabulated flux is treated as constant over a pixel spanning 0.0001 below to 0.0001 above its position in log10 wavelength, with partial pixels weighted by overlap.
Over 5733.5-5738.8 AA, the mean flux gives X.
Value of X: 67.6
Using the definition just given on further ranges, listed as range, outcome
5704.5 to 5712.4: 59.1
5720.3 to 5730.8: 67.3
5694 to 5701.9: 64.1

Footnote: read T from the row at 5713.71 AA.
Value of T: 63.47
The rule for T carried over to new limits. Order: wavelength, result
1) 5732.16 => 66.81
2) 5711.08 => 56.27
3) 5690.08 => 65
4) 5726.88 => 65.41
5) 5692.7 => 71.04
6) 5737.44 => 66.68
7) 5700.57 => 61.66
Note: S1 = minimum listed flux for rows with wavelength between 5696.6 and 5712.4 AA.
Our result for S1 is 56.27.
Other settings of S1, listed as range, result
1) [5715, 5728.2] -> 65.34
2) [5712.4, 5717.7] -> 63.47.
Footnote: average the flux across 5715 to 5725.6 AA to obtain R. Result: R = 67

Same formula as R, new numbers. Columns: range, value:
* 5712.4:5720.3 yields 65.3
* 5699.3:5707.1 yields 61.7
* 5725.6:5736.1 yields 67.2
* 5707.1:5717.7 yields 61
